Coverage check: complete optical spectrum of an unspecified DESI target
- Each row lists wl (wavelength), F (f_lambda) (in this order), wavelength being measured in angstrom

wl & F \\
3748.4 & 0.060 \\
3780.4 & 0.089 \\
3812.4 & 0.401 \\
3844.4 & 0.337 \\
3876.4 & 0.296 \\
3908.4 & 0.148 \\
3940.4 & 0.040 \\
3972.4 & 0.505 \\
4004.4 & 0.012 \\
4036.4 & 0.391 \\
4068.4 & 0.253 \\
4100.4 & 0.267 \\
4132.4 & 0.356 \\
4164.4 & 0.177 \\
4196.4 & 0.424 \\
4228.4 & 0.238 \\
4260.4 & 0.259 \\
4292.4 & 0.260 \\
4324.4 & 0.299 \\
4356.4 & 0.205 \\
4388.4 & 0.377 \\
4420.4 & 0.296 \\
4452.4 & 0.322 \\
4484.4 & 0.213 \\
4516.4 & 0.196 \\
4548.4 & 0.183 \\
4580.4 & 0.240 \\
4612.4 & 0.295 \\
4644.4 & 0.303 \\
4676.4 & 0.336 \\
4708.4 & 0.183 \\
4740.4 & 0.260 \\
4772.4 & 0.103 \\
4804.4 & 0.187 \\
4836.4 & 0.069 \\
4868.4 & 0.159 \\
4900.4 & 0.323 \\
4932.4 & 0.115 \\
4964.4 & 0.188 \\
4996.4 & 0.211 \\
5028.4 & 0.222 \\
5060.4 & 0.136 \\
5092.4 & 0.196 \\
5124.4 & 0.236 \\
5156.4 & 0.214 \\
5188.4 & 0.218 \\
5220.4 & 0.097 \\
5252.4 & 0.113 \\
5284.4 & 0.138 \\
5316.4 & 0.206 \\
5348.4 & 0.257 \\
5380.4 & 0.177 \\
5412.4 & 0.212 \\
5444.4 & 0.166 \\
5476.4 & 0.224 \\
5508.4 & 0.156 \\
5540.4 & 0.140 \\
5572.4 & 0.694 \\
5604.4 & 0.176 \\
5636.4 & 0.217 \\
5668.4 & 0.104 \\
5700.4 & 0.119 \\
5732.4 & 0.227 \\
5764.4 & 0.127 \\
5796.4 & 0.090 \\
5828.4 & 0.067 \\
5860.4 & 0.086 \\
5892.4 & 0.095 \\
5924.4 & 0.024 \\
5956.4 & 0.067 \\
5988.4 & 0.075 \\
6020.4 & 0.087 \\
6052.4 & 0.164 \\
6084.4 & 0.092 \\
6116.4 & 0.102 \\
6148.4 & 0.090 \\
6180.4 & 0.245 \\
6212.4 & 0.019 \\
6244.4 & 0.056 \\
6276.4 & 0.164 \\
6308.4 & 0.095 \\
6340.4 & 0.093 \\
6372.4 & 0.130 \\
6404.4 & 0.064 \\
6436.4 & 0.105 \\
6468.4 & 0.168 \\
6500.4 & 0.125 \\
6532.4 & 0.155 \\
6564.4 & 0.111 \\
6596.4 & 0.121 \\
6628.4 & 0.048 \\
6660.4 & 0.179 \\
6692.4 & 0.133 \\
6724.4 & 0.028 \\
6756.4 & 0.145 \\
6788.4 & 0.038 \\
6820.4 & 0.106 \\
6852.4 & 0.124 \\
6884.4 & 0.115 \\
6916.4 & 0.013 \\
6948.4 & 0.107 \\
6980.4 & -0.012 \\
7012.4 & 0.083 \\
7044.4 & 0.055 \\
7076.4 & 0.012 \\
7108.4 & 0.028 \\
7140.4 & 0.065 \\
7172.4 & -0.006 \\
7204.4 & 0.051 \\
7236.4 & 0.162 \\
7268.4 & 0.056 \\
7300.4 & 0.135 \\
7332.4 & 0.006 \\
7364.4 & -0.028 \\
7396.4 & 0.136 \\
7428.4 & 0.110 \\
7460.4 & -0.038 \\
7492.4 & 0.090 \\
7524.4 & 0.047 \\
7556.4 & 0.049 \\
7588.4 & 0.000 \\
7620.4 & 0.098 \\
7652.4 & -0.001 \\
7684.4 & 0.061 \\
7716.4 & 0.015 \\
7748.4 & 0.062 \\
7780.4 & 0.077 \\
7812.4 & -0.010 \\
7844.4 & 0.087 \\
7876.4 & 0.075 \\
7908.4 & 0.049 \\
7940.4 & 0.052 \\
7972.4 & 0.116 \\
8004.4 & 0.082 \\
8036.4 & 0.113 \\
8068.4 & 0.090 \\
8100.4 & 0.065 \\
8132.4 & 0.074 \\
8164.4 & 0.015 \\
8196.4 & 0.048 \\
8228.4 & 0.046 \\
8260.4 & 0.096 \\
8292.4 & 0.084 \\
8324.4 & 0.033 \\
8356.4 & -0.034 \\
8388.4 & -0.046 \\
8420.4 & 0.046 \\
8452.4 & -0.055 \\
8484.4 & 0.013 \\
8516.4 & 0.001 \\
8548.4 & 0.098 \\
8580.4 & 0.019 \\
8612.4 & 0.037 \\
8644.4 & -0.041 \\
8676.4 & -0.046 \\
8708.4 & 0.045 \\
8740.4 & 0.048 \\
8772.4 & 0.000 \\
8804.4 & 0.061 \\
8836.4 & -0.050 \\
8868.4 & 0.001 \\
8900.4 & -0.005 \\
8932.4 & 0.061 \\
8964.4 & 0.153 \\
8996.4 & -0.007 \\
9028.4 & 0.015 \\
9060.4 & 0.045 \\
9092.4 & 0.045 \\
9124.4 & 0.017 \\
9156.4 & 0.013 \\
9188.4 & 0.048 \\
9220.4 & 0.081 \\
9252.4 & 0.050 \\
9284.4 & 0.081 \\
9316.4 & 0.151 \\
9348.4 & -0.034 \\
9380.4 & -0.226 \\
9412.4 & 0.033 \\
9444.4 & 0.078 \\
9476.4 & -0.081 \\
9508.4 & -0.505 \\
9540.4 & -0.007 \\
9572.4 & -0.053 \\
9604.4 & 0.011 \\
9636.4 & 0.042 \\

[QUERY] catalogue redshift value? 1.40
